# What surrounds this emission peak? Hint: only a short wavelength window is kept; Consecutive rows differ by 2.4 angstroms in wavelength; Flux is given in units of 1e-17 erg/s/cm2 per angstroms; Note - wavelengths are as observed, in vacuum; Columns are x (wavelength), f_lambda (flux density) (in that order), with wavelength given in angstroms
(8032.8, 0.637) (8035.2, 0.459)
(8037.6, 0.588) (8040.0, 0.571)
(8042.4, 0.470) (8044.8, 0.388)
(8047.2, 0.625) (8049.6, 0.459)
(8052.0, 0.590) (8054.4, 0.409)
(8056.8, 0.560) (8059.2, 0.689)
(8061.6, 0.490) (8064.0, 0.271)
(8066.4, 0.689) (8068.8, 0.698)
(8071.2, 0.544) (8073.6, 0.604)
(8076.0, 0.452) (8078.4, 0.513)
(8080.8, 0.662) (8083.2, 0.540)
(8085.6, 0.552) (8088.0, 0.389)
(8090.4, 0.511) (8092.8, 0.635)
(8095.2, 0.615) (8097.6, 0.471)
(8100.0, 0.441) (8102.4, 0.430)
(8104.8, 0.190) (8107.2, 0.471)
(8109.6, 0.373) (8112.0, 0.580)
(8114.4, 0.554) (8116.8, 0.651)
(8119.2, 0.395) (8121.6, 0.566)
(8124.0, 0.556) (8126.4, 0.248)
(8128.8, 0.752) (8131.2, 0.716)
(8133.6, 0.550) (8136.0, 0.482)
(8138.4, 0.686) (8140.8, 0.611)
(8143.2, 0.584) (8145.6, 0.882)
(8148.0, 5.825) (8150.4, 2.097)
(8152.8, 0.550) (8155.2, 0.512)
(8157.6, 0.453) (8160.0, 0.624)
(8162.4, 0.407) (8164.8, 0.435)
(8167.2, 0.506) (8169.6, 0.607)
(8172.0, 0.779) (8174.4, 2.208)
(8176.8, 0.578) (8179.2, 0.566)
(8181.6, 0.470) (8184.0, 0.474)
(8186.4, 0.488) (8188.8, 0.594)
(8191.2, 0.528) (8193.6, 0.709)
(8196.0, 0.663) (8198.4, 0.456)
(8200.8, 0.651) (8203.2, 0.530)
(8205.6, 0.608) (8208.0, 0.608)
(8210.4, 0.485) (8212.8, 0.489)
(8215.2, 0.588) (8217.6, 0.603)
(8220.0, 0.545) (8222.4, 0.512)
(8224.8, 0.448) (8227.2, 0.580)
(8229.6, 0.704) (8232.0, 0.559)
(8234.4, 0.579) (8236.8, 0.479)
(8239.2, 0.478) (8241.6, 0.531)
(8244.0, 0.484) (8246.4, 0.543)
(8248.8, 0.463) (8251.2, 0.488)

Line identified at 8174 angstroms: [N II] 6583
